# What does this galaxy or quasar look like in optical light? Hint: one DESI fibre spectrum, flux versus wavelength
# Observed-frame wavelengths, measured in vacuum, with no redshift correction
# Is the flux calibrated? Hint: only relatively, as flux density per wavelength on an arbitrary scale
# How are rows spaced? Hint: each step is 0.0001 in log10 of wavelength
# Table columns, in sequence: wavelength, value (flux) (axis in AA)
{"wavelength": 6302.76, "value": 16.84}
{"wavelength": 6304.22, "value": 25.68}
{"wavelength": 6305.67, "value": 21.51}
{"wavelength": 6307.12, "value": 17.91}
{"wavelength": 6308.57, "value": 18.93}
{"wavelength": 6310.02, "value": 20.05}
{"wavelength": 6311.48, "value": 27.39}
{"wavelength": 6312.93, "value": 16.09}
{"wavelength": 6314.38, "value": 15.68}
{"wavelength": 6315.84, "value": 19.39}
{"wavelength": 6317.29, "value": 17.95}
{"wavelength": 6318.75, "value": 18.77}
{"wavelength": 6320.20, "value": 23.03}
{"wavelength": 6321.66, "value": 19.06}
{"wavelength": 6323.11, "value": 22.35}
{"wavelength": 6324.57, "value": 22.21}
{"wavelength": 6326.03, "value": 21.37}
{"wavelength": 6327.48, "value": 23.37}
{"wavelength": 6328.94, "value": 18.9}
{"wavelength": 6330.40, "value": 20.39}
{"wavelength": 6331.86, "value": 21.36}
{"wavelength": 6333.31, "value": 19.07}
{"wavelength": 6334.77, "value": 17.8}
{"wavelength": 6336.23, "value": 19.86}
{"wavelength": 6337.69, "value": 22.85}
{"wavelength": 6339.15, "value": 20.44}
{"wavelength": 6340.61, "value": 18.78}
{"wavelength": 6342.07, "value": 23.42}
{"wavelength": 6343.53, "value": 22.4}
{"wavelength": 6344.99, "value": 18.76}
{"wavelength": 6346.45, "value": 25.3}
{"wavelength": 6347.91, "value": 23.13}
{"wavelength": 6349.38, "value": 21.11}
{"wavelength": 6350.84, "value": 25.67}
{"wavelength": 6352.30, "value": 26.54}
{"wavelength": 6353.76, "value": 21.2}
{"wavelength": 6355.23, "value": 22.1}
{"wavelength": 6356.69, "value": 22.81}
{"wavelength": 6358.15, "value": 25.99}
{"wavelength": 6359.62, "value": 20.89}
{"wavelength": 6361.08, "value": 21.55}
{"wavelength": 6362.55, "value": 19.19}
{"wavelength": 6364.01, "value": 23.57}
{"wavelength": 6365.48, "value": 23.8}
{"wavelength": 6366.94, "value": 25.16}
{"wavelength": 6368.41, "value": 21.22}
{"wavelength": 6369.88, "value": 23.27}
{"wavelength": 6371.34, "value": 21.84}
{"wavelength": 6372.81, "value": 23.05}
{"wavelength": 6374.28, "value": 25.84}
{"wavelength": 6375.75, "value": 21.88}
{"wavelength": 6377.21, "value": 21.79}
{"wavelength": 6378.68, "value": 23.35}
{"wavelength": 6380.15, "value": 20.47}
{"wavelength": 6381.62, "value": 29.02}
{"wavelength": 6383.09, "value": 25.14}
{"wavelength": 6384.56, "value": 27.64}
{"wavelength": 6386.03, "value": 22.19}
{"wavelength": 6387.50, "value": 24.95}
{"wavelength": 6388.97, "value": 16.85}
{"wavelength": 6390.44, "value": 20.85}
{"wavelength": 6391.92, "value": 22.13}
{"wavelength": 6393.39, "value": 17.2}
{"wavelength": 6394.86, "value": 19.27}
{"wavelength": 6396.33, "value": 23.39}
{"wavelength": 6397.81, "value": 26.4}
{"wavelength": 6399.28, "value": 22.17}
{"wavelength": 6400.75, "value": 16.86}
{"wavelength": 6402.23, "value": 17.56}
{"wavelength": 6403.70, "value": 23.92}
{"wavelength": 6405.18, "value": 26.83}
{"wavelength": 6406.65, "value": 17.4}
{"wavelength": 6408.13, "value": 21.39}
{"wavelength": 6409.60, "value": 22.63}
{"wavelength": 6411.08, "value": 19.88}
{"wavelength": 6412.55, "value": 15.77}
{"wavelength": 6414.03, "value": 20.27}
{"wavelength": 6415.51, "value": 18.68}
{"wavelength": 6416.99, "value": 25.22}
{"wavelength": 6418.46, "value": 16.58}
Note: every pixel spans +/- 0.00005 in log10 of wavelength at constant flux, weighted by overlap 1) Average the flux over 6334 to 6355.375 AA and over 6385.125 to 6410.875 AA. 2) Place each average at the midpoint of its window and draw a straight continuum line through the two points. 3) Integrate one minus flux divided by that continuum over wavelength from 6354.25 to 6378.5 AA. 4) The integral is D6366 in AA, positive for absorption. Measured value -1.2 AA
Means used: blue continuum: 21.9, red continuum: 21.3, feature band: 22.7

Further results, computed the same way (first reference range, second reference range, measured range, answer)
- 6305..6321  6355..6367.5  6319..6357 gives -0.56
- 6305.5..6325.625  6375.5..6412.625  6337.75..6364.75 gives -1.97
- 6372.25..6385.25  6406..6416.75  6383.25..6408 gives 0.24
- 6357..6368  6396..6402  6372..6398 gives -0.74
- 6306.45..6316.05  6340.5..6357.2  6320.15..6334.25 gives -0.13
